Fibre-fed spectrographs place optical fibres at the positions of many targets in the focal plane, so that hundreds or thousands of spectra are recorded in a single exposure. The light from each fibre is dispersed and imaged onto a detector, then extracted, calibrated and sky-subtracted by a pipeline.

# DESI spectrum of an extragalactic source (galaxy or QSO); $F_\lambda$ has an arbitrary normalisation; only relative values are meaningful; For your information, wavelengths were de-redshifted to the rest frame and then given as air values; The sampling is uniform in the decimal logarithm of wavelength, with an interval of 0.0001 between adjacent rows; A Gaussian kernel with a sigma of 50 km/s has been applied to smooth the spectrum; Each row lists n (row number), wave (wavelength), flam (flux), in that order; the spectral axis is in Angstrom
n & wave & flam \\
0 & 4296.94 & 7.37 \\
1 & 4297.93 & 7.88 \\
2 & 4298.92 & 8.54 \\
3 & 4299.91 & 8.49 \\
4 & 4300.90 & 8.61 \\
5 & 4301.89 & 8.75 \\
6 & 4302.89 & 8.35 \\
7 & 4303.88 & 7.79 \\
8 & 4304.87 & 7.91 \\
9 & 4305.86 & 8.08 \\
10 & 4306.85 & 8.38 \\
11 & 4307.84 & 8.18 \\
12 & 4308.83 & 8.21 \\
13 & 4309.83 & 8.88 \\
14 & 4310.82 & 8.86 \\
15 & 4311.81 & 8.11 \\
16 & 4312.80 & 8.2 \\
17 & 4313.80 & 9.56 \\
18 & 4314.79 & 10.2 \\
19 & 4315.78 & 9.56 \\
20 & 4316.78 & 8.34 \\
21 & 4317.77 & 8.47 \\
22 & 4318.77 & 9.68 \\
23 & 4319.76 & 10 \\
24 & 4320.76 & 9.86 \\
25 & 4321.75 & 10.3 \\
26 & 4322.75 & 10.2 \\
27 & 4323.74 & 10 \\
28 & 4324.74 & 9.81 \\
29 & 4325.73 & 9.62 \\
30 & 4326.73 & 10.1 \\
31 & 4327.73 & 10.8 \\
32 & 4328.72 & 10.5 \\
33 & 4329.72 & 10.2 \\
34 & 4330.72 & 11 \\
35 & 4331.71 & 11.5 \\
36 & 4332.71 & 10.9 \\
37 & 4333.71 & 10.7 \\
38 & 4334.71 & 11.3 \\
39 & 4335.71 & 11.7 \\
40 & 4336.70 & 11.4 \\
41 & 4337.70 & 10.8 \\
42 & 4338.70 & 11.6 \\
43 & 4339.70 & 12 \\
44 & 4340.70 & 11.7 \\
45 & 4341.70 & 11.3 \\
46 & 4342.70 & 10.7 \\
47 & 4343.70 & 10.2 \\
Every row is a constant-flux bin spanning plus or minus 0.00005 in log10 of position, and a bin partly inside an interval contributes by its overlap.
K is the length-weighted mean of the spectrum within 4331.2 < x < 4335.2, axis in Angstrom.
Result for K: 11.1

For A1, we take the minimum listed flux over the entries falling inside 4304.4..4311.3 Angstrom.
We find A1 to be 7.91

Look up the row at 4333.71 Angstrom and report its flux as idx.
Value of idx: 10.7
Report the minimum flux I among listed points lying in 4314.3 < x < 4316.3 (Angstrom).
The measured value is 9.56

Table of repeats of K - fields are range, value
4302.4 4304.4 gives 8.08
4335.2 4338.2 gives 11.3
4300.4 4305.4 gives 8.27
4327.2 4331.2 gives 10.6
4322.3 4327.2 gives 9.95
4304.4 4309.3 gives 8.16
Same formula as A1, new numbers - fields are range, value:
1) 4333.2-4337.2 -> 10.7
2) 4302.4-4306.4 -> 7.79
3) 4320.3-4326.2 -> 9.62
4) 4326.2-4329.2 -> 10.1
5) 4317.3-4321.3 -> 8.47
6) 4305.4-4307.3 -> 8.08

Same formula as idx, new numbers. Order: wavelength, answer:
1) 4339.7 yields 12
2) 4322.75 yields 10.2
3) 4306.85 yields 8.38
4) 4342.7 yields 10.7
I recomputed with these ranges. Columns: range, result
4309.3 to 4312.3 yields 8.11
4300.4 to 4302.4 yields 8.61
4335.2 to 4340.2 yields 10.8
